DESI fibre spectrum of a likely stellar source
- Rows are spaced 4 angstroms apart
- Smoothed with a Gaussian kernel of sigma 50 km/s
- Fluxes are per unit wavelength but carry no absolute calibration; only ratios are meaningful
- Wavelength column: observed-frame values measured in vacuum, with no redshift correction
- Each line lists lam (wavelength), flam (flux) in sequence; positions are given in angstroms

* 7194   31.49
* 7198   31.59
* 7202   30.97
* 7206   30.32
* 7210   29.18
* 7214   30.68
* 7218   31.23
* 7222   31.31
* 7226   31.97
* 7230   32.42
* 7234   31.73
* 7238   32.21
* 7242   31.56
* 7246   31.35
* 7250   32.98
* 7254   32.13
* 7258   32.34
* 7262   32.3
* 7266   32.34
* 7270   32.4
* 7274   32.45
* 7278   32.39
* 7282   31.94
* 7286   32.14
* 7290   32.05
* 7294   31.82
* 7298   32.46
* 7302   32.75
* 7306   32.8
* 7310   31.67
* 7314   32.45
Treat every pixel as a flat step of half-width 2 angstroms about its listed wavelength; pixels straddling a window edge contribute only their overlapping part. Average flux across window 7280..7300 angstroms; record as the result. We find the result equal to 32.1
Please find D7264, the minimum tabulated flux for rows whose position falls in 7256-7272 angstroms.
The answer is 32.3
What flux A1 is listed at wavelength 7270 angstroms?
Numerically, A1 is 32.4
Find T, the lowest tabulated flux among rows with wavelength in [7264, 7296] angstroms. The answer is 31.82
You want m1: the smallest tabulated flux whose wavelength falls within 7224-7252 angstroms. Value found 31.35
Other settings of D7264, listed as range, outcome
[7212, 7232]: 30.68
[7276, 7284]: 31.94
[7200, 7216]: 29.18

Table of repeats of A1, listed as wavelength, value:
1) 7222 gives 31.31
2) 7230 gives 32.42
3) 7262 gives 32.3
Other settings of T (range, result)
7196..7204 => 30.97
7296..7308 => 32.46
